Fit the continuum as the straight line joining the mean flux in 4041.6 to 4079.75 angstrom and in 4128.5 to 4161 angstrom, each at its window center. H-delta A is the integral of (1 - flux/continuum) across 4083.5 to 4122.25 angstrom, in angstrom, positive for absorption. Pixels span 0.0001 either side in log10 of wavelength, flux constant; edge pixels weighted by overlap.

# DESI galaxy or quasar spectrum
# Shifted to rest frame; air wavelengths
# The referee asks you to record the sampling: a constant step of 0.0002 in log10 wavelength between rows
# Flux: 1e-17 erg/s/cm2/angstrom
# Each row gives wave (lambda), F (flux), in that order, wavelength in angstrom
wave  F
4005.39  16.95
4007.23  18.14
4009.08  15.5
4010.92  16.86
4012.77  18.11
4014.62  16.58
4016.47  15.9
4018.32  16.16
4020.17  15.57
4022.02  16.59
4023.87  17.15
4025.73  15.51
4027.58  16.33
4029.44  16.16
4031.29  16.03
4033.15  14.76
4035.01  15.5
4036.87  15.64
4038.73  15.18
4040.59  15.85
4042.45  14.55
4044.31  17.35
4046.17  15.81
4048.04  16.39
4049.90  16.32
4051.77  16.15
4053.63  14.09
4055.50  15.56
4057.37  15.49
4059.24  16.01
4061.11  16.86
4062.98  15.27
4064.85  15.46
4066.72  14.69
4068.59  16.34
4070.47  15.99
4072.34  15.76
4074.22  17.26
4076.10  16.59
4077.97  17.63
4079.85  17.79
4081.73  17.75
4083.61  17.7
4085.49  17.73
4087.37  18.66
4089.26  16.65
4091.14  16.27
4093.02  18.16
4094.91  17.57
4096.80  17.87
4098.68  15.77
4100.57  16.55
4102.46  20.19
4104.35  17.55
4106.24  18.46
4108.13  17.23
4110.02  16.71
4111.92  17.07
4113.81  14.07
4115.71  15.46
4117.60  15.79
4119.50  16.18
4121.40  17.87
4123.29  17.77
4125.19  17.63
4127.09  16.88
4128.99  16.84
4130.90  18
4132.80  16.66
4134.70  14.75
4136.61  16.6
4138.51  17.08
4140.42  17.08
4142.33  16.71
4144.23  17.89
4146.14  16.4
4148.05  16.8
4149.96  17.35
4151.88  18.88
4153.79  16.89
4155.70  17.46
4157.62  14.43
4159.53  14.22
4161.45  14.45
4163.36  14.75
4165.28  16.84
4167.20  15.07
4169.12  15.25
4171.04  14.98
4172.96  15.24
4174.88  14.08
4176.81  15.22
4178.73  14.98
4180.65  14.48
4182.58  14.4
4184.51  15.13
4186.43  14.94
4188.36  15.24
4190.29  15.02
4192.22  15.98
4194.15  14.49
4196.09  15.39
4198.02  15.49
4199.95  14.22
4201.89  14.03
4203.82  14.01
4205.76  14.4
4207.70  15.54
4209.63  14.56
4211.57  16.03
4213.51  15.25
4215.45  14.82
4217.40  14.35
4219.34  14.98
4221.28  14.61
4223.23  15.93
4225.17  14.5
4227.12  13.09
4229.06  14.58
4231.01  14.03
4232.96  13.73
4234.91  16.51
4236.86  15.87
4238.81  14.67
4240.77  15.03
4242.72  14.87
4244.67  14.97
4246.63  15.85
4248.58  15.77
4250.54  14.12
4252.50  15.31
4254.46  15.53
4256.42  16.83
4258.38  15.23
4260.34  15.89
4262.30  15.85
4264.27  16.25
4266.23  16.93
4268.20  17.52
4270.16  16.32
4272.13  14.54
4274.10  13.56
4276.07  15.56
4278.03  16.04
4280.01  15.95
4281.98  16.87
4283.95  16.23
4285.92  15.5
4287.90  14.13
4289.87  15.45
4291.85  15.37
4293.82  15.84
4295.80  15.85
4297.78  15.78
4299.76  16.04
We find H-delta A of -1.8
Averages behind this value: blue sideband 16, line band 17.1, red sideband 16.7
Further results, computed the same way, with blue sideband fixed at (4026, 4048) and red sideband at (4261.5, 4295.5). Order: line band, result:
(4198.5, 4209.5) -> 0.88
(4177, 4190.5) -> 0.74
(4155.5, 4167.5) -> 0.43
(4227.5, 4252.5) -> 1.26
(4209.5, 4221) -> 0.55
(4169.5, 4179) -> 0.51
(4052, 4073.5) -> 0.18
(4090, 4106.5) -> -1.88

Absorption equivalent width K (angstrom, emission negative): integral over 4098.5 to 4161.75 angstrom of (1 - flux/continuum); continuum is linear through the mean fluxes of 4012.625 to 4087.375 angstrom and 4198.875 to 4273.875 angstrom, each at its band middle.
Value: -4.2 angstrom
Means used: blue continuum 16.2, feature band 16.8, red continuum 15.2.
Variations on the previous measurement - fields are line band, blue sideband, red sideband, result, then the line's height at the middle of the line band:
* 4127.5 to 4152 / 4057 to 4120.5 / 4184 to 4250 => -1.4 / 16.1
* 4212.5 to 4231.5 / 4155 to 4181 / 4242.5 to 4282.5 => 1.0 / 15.4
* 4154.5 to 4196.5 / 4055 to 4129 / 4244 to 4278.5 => 3.0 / 16.3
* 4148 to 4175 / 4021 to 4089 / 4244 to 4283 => 0.3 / 16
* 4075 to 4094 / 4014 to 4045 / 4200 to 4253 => -2.3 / 15.6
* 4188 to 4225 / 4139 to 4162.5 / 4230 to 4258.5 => 1.9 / 15.8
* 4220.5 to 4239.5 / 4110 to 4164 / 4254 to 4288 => 1.5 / 16.1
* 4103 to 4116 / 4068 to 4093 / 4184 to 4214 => -0.2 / 16.6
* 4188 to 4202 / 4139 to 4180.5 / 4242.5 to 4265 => 0.7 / 15.8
